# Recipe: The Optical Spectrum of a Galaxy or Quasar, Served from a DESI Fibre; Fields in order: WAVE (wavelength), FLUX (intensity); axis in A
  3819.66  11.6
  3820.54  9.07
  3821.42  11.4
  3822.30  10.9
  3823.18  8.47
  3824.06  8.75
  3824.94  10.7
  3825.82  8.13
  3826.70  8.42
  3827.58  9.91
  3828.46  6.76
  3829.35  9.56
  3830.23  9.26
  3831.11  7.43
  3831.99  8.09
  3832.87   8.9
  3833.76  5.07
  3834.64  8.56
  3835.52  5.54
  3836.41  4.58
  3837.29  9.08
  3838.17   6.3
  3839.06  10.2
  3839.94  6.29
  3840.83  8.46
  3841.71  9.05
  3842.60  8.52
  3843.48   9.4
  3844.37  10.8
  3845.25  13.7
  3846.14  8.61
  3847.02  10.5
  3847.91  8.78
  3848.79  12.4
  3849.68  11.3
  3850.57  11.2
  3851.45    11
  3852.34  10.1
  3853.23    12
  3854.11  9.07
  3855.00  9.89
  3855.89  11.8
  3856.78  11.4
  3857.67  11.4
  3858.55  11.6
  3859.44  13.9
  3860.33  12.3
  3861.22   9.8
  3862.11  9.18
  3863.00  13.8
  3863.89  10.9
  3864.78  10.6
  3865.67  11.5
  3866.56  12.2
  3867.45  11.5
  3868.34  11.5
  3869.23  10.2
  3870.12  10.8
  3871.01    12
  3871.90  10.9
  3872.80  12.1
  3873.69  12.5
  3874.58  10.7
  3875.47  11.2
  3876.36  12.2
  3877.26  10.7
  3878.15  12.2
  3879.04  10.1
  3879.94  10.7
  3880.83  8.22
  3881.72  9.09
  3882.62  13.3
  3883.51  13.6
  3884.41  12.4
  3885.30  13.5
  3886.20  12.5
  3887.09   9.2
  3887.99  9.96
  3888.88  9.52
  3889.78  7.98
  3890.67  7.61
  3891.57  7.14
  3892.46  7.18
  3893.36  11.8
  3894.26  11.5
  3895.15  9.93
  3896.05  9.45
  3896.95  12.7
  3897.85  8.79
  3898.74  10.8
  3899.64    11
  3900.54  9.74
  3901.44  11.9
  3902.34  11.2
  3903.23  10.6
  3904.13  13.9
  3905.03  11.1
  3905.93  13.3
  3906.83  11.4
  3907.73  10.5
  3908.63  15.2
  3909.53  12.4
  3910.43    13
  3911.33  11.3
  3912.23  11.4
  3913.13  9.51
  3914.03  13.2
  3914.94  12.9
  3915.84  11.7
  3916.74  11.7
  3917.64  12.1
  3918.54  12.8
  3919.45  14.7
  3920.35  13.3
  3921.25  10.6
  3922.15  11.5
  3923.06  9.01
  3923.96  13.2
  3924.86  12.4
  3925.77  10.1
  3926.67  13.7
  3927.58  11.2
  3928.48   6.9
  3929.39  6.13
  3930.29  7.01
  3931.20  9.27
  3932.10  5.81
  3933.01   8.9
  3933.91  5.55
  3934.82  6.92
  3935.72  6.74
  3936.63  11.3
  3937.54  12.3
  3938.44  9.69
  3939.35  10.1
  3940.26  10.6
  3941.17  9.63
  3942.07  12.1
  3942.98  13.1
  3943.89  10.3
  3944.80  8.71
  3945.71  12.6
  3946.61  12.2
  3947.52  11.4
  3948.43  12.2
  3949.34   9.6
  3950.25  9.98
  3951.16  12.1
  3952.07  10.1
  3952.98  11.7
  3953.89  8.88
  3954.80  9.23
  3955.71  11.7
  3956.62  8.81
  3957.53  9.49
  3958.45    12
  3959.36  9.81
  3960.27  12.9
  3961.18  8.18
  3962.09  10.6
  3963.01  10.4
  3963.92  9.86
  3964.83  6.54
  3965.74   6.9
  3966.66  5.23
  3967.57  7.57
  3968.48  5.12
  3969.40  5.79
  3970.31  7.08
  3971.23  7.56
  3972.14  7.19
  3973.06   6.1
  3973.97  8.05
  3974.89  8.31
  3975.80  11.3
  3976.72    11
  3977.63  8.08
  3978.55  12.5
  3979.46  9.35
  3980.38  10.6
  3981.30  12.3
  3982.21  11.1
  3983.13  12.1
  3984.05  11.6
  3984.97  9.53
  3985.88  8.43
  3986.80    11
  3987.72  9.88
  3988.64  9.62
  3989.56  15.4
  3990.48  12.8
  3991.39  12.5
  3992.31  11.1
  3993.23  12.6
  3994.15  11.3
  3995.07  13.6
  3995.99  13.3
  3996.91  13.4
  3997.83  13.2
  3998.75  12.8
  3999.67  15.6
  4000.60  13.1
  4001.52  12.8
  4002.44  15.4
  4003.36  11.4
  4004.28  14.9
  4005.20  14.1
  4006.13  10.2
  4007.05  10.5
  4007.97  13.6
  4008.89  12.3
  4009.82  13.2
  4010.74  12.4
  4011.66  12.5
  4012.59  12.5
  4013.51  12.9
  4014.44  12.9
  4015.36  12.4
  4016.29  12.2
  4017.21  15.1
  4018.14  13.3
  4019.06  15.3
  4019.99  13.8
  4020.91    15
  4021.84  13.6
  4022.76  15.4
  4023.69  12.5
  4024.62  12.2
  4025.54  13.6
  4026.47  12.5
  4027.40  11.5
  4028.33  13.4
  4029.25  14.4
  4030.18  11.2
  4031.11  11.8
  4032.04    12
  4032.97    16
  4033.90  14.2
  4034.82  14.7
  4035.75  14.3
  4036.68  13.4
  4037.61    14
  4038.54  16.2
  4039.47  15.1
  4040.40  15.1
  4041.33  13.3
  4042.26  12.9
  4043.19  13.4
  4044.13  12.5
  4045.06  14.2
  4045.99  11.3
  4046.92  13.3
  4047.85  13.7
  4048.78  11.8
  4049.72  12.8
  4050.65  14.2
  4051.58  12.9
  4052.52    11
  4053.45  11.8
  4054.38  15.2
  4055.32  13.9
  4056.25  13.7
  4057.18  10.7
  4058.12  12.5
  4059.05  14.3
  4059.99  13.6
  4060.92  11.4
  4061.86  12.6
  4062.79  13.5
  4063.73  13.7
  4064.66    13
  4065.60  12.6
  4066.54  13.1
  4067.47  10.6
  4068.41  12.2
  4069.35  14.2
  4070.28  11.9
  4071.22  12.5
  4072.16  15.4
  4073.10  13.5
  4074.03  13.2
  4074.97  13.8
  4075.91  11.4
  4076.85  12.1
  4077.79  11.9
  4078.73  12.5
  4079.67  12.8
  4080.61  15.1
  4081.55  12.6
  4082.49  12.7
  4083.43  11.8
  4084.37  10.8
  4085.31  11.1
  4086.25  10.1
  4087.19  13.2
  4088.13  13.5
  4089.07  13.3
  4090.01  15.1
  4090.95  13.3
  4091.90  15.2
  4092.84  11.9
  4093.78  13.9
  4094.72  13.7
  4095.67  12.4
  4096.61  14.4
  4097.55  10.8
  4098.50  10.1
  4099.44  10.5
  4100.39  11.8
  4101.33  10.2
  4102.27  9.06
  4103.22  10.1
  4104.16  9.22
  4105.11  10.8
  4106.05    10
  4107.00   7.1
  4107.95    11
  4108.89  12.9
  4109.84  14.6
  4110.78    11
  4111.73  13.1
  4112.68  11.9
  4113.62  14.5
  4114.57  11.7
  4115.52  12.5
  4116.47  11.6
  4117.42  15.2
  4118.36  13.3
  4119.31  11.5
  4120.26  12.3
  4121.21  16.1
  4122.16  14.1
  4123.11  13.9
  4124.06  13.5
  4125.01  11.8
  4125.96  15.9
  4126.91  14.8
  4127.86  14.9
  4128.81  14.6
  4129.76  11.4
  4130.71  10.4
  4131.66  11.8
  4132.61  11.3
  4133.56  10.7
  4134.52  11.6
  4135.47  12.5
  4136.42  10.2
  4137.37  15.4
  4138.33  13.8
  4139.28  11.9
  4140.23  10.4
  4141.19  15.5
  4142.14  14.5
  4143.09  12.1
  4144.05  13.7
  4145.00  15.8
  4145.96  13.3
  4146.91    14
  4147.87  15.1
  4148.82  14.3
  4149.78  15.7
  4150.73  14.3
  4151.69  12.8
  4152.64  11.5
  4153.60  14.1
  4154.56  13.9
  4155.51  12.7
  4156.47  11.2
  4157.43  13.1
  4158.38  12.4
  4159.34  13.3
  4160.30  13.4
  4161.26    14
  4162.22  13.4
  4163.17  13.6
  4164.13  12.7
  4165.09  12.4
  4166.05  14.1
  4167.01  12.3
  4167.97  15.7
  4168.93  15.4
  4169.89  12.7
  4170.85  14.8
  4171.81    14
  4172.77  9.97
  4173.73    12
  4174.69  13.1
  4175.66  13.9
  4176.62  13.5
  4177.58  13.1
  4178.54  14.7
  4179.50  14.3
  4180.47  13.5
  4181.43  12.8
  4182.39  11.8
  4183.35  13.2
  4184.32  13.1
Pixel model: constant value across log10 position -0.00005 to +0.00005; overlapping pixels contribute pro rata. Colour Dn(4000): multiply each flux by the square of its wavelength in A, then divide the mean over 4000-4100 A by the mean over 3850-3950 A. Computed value 1.3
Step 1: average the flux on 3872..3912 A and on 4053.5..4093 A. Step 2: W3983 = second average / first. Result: 1.17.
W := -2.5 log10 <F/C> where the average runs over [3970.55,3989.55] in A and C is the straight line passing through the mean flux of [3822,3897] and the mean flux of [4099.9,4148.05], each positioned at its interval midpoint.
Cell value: 0.14 mag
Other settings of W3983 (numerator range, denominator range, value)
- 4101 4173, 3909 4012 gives 1.20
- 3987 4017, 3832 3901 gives 1.23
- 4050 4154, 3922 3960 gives 1.26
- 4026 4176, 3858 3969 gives 1.21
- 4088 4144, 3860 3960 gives 1.15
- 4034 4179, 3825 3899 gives 1.27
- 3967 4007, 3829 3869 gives 1.10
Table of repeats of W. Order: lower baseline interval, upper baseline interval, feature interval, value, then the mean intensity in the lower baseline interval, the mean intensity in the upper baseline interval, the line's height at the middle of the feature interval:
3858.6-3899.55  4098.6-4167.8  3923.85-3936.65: 0.265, 10.9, 12.7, 11.3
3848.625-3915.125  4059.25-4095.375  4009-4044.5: -0.089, 11.1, 12.9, 12.4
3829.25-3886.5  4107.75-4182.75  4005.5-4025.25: -0.096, 10.4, 13.2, 11.9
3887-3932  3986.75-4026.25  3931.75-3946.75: 0.179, 10.9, 13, 11.5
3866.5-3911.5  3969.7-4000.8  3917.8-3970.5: 0.116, 11.1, 10.9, 11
